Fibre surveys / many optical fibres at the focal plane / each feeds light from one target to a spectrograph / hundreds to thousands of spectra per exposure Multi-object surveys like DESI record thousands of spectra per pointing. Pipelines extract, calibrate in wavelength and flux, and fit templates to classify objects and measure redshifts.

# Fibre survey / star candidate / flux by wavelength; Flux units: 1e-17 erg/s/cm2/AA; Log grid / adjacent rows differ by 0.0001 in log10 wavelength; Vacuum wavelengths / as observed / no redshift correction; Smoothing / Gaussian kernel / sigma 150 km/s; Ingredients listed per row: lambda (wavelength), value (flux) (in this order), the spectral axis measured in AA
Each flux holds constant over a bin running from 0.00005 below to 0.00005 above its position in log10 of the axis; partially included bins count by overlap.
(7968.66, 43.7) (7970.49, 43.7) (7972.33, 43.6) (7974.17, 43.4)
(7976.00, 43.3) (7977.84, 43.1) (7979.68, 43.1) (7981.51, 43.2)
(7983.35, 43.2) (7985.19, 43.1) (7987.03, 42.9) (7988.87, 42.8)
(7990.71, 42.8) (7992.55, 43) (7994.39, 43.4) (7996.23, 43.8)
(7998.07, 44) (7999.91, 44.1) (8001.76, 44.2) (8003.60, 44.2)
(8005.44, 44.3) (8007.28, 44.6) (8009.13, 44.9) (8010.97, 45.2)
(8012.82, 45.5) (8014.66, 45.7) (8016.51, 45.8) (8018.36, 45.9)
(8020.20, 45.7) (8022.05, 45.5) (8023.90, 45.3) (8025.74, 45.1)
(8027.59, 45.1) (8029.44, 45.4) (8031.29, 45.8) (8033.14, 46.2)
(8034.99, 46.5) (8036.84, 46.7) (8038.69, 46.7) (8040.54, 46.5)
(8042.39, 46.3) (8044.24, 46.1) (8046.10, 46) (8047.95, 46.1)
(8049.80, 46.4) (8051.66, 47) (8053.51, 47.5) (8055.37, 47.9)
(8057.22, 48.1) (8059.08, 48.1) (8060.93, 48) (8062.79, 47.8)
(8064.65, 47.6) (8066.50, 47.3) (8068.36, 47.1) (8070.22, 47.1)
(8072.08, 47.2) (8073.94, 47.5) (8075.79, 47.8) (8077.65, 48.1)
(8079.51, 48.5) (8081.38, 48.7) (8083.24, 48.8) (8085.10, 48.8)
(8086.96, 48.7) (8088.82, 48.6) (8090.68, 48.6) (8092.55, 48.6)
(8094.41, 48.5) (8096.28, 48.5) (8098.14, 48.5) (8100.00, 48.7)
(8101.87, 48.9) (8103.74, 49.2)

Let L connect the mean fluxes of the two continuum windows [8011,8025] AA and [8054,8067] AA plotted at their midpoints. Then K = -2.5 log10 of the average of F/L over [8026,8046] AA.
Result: 0.01 mag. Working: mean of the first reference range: 45.6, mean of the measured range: 46.1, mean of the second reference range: 47.8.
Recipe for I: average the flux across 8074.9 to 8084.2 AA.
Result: 48.3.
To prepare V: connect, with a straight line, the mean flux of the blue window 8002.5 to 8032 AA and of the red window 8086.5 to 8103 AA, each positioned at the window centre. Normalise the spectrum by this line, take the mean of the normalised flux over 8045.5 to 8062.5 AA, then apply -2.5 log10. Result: -0.01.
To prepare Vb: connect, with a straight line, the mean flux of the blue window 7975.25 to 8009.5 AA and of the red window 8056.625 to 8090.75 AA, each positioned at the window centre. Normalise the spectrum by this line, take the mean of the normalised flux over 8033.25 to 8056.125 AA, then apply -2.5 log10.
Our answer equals 0.00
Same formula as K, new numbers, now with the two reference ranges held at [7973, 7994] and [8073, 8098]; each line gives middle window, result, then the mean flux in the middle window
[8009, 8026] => -0.02 mag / 45.5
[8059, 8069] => -0.01 mag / 47.6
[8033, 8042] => -0.01 mag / 46.6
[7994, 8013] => -0.01 mag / 44.4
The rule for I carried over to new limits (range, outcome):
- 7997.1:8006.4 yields 44.2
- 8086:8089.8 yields 48.7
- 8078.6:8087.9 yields 48.7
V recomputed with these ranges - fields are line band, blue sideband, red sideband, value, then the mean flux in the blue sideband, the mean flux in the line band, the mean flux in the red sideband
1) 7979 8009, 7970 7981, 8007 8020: 0.02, 43.3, 43.6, 45.4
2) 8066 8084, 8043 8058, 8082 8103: 0.00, 46.9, 47.8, 48.7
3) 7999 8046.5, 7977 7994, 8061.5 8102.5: -0.01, 43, 45.5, 48.2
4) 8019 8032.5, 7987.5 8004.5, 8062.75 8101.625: -0.01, 43.6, 45.5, 48.2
